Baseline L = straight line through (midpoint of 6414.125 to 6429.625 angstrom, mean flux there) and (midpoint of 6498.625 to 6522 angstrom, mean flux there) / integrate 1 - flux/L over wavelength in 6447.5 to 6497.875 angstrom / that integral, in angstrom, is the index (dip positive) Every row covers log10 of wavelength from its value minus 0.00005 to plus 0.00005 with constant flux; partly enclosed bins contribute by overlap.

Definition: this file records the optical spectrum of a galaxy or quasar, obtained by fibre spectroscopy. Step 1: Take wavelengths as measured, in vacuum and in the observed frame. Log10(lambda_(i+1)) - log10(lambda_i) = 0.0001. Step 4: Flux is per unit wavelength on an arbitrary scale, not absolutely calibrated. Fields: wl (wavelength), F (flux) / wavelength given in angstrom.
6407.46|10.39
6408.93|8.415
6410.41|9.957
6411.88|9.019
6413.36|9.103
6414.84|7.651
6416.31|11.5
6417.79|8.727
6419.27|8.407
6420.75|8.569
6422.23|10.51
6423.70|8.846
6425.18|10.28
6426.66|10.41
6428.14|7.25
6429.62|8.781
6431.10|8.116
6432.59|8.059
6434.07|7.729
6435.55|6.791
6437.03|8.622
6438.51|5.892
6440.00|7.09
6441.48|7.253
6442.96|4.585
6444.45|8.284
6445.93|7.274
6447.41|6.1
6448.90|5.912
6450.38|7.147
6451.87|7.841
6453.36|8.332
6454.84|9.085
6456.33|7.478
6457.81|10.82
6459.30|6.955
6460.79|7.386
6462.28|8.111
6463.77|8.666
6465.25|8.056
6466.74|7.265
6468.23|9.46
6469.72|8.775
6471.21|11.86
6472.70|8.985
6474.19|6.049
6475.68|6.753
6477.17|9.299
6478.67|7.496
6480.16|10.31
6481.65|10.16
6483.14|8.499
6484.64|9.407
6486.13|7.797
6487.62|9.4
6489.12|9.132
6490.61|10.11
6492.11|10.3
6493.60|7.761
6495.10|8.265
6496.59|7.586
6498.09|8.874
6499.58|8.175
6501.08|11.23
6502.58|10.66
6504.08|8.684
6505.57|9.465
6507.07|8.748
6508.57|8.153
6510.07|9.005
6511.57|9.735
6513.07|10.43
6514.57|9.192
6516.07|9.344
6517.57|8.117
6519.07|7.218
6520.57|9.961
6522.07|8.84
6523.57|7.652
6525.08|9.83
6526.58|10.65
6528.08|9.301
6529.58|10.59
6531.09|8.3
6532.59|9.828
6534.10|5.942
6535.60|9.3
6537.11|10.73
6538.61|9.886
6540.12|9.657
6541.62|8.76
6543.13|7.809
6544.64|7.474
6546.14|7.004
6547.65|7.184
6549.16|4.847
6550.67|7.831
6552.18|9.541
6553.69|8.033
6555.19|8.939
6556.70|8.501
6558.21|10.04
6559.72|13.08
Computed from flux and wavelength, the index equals 4.0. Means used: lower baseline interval 9.2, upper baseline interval 9.2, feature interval 8.47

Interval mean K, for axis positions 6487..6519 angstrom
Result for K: 9.12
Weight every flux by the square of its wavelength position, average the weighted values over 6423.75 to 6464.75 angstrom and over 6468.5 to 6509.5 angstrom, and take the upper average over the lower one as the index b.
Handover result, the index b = 1.16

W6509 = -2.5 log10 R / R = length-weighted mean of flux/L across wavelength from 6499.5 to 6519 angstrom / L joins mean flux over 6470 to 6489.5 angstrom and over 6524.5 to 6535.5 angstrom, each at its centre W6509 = -0.02 mag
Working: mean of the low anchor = 8.85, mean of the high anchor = 9.21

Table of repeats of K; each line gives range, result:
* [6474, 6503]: 8.9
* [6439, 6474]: 7.9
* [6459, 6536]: 8.88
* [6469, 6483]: 8.84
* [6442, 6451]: 6.56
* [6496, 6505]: 9.24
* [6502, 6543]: 9.16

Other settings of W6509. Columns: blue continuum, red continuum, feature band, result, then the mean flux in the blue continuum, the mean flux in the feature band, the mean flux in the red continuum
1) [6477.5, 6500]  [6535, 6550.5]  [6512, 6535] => -0.07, 8.9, 9.03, 8.24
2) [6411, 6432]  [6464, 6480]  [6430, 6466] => 0.16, 9.08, 7.58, 8.48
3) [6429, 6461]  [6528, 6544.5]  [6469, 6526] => -0.08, 7.52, 8.99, 9.03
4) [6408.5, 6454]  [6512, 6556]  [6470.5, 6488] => -0.05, 8.14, 8.82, 8.7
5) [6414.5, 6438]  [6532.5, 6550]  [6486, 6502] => -0.08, 8.76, 9.03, 8.14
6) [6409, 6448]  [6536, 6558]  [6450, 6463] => 0.02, 8.27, 8.15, 8.36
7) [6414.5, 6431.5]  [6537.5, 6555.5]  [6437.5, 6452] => 0.31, 9.14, 6.73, 8.12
